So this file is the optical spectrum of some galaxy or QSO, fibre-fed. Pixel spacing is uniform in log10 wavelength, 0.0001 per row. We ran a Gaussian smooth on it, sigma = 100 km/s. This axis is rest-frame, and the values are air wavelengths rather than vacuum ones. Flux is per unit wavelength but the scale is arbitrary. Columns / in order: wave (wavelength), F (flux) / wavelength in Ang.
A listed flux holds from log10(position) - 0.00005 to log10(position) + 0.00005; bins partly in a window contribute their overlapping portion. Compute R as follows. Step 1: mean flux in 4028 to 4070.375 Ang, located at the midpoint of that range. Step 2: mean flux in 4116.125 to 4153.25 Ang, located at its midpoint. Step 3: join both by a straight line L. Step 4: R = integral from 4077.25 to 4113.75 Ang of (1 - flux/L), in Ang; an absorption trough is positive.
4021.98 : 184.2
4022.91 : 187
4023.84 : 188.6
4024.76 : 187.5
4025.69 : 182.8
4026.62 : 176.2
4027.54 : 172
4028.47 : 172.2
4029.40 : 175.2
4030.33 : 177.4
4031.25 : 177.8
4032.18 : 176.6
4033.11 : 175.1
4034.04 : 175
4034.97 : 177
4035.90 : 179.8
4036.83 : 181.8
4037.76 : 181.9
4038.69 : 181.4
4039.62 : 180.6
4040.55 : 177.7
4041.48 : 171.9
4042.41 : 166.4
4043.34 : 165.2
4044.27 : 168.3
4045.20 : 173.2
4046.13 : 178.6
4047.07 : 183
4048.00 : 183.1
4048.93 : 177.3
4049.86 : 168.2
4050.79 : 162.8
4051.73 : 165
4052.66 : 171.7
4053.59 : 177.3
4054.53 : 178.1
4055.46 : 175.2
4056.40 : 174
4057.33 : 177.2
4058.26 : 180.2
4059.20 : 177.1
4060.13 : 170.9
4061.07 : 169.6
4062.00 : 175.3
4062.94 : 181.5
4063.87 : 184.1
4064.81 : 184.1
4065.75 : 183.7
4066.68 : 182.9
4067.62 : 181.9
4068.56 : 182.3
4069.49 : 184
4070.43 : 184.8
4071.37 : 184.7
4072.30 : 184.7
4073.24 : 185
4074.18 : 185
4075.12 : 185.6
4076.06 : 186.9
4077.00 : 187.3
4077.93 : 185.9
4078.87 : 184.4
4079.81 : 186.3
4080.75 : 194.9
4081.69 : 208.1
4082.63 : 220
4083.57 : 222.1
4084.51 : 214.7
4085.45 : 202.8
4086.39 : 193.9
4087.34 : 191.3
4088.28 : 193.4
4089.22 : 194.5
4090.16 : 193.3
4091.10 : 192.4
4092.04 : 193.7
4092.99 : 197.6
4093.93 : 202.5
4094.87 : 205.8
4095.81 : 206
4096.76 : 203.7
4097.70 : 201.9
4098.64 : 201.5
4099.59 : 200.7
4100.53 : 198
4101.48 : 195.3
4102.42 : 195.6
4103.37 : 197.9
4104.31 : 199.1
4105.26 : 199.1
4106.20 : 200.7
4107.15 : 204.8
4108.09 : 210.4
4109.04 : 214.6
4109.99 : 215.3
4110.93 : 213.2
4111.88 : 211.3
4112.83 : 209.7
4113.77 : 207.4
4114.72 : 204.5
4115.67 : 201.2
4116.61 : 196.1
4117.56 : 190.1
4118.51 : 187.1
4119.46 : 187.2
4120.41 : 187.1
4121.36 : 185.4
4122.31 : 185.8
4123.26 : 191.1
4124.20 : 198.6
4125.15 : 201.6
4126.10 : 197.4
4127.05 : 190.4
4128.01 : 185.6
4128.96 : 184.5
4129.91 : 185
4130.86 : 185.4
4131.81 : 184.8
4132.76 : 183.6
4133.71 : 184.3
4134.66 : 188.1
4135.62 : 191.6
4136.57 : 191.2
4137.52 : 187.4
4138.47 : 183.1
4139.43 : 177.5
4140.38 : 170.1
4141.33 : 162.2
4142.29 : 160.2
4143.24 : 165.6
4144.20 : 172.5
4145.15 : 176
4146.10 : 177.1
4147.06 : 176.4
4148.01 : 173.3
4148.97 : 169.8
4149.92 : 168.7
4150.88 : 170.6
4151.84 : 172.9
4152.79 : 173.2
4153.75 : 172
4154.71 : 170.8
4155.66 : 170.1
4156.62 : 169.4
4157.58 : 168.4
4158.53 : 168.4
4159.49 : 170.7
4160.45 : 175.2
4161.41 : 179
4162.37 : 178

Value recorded -4.5 Ang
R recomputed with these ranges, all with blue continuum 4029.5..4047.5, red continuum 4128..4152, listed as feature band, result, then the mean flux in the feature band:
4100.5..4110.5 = -1.5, 203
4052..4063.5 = 0.1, 176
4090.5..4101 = -1.4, 200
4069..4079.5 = -0.5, 185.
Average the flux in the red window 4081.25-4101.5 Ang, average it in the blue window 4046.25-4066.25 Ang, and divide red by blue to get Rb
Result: 1.1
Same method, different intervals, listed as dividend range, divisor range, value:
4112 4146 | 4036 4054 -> 1.07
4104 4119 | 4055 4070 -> 1.14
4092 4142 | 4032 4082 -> 1.09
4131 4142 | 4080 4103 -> 0.91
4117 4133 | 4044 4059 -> 1.08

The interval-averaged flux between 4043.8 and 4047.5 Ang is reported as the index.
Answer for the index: 175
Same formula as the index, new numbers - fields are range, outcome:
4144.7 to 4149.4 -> 175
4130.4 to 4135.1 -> 185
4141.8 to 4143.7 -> 163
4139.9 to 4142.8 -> 164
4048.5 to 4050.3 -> 173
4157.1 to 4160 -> 169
